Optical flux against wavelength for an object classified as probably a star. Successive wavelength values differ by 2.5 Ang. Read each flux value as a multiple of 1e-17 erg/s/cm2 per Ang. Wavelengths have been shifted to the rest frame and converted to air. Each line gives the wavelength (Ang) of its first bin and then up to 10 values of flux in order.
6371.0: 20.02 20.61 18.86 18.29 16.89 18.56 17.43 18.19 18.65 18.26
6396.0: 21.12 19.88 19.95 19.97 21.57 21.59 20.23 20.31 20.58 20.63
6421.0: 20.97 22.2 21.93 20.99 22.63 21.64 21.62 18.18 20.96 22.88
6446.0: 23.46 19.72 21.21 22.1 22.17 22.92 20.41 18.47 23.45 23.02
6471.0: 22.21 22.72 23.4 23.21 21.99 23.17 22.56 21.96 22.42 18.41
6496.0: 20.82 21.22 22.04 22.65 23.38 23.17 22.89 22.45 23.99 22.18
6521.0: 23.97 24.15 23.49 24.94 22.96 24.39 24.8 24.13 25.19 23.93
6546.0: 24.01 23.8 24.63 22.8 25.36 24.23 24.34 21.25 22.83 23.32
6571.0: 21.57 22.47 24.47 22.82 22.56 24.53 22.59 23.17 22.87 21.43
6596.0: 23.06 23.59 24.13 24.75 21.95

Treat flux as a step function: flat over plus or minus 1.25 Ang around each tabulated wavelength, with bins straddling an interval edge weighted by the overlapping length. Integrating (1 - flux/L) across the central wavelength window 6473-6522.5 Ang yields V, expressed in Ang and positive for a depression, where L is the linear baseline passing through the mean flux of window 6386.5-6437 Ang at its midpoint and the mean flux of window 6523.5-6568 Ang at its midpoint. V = 0.7 Ang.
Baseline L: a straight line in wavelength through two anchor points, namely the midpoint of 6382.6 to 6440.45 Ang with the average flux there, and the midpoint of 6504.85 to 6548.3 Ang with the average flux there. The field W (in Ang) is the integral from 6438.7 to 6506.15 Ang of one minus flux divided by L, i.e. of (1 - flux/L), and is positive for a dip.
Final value 0.8 Ang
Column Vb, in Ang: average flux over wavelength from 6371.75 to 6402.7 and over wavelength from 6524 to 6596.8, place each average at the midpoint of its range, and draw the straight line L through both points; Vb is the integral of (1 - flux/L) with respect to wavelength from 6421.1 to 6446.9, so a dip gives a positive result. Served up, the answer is -1.8 Ang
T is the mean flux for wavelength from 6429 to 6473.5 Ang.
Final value 21.6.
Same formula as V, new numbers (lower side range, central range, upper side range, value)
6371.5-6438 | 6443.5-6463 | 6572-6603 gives -0.69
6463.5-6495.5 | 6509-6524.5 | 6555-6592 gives -0.45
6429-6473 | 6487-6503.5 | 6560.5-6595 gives 0.56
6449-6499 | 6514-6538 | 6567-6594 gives -1.55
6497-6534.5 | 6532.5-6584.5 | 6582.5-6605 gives -0.96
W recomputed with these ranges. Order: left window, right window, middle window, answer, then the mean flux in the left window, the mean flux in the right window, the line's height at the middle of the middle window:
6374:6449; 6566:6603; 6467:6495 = -1.15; 20.3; 23.1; 21.4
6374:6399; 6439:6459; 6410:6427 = -0.62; 18.6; 21.7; 20.2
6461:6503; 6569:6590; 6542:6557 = -0.93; 21.9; 23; 22.7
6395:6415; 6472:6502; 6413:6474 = -0.73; 20.6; 22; 21.2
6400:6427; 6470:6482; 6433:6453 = 0.50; 20.9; 22.7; 21.8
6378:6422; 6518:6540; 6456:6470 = 0.02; 19.6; 24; 21.7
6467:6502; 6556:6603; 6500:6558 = -2.90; 22.1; 23.2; 22.6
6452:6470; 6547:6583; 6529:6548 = -1.05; 21.8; 23.3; 23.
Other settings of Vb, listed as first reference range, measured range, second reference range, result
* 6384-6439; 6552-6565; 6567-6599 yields -0.6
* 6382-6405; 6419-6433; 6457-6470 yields -0.9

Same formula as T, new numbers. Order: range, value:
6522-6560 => 24.2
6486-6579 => 23.2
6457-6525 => 22.3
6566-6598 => 22.9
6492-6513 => 21.9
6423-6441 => 21.3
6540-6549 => 24.2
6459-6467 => 20.9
